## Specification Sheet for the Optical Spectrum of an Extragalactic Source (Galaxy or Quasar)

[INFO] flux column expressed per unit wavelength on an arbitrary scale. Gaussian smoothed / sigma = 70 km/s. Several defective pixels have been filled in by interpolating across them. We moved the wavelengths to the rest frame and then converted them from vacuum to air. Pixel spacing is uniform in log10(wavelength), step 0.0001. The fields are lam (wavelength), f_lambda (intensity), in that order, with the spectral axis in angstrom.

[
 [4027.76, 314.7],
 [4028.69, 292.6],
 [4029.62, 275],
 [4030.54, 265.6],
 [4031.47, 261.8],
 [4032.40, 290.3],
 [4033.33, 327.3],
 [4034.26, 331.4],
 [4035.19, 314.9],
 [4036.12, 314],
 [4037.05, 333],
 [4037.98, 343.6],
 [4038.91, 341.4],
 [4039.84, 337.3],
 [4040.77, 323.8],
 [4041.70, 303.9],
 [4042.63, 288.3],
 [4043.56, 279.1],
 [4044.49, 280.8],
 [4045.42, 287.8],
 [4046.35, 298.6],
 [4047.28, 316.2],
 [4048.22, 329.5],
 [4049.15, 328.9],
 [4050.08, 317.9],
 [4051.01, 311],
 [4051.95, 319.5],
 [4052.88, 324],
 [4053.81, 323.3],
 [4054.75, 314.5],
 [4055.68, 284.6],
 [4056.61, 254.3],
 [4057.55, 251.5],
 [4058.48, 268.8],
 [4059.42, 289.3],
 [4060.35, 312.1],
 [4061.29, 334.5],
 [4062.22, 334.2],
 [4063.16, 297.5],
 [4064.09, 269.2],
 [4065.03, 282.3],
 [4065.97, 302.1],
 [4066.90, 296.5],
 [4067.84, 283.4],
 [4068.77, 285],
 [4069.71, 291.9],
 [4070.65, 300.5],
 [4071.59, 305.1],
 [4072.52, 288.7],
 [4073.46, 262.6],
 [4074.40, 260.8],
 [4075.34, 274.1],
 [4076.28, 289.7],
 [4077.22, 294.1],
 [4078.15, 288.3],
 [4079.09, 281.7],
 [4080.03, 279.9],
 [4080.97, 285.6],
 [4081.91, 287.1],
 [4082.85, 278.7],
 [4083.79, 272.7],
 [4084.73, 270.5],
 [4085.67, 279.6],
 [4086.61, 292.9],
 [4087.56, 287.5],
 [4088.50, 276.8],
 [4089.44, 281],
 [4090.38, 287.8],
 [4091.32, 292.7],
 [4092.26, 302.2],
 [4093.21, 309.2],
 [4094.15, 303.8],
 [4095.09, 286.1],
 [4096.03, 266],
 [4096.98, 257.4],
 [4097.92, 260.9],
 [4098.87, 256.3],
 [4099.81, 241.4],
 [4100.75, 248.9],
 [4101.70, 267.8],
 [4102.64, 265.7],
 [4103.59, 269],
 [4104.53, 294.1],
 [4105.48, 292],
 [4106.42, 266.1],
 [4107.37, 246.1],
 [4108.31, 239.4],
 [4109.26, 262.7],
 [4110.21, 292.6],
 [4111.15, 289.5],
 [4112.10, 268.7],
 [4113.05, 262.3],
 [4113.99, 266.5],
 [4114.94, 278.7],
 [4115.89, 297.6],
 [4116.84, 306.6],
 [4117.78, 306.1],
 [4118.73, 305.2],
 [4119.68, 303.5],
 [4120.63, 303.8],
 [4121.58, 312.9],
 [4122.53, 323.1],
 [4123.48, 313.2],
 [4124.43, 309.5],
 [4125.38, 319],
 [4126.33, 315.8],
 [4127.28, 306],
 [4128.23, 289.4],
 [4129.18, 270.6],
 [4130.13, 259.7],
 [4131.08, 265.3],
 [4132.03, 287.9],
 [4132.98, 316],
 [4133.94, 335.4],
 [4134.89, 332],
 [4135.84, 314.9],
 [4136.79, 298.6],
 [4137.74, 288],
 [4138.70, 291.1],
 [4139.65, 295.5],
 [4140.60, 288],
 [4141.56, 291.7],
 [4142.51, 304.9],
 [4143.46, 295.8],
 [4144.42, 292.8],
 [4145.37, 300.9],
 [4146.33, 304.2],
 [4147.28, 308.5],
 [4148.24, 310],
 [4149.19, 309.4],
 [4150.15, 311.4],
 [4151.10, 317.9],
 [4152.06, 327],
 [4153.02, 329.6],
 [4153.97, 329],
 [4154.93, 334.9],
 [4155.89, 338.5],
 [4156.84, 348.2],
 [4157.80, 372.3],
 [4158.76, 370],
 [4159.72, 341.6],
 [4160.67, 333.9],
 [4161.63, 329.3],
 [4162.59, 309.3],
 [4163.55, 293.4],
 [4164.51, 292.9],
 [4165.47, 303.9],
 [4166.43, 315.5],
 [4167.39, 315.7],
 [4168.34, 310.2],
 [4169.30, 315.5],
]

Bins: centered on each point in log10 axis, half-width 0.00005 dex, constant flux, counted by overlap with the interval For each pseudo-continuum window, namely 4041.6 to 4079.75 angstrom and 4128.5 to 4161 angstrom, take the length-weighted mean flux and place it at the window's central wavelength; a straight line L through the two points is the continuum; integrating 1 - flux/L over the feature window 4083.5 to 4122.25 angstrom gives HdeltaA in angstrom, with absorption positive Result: 3.0 angstrom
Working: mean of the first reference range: 295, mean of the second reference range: 312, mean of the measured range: 280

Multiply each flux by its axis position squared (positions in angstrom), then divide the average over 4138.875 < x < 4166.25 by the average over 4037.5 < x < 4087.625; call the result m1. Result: 1.12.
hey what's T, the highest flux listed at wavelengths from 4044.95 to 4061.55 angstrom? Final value 334.5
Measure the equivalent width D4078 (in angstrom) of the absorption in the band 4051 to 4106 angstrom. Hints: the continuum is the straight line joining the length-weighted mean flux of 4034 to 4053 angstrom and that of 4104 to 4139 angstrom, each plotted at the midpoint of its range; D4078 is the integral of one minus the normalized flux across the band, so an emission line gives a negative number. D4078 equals 3.5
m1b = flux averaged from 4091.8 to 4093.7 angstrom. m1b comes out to 305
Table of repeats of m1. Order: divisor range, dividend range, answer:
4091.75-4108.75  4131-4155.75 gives 1.16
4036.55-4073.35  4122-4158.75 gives 1.07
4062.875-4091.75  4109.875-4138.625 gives 1.07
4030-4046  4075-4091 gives 0.94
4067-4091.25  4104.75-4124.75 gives 1.03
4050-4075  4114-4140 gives 1.06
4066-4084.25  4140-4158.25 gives 1.15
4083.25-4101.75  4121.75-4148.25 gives 1.11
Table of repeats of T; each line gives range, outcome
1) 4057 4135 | 335.4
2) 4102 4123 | 323.1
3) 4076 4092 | 294.1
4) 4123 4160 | 372.3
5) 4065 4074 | 305.1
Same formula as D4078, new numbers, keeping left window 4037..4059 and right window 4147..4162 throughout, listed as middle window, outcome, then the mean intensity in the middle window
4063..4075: 1.0 angstrom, 286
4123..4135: 0.9 angstrom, 301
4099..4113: 2.3 angstrom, 267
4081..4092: 1.1 angstrom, 283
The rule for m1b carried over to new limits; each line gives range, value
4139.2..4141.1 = 291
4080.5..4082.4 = 286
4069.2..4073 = 296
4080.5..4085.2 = 279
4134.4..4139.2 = 305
